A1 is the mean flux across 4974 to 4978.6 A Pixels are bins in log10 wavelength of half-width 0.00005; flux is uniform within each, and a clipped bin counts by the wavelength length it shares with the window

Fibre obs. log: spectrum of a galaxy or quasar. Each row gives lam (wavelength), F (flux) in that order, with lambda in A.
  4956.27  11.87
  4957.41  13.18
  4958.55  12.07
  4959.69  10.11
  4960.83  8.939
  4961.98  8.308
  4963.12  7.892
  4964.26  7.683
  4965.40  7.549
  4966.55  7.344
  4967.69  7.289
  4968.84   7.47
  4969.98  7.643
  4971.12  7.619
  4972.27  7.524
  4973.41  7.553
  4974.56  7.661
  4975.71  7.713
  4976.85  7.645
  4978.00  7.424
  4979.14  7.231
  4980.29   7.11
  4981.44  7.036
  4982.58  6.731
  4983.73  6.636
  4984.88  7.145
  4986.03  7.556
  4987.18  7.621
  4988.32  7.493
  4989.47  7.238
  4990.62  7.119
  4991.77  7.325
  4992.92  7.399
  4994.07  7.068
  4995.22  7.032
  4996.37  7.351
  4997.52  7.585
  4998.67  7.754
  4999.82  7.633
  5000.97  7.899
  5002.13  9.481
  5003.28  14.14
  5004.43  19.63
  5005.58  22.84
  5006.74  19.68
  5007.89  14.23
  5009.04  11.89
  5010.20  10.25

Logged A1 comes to 7.61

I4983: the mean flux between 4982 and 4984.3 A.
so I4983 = 6.7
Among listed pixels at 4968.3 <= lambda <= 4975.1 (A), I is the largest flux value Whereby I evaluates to 7.661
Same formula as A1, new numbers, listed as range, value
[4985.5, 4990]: 7.49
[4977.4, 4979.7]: 7.34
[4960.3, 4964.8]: 8.2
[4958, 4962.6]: 9.82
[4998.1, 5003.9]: 9.46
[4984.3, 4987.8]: 7.45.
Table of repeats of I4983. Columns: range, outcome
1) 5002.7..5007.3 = 19.1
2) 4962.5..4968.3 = 7.56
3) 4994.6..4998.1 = 7.32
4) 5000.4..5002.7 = 8.66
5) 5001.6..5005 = 14.5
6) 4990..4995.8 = 7.19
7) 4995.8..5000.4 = 7.59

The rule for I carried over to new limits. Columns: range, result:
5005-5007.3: 22.84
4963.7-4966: 7.683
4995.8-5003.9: 14.14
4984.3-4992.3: 7.621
